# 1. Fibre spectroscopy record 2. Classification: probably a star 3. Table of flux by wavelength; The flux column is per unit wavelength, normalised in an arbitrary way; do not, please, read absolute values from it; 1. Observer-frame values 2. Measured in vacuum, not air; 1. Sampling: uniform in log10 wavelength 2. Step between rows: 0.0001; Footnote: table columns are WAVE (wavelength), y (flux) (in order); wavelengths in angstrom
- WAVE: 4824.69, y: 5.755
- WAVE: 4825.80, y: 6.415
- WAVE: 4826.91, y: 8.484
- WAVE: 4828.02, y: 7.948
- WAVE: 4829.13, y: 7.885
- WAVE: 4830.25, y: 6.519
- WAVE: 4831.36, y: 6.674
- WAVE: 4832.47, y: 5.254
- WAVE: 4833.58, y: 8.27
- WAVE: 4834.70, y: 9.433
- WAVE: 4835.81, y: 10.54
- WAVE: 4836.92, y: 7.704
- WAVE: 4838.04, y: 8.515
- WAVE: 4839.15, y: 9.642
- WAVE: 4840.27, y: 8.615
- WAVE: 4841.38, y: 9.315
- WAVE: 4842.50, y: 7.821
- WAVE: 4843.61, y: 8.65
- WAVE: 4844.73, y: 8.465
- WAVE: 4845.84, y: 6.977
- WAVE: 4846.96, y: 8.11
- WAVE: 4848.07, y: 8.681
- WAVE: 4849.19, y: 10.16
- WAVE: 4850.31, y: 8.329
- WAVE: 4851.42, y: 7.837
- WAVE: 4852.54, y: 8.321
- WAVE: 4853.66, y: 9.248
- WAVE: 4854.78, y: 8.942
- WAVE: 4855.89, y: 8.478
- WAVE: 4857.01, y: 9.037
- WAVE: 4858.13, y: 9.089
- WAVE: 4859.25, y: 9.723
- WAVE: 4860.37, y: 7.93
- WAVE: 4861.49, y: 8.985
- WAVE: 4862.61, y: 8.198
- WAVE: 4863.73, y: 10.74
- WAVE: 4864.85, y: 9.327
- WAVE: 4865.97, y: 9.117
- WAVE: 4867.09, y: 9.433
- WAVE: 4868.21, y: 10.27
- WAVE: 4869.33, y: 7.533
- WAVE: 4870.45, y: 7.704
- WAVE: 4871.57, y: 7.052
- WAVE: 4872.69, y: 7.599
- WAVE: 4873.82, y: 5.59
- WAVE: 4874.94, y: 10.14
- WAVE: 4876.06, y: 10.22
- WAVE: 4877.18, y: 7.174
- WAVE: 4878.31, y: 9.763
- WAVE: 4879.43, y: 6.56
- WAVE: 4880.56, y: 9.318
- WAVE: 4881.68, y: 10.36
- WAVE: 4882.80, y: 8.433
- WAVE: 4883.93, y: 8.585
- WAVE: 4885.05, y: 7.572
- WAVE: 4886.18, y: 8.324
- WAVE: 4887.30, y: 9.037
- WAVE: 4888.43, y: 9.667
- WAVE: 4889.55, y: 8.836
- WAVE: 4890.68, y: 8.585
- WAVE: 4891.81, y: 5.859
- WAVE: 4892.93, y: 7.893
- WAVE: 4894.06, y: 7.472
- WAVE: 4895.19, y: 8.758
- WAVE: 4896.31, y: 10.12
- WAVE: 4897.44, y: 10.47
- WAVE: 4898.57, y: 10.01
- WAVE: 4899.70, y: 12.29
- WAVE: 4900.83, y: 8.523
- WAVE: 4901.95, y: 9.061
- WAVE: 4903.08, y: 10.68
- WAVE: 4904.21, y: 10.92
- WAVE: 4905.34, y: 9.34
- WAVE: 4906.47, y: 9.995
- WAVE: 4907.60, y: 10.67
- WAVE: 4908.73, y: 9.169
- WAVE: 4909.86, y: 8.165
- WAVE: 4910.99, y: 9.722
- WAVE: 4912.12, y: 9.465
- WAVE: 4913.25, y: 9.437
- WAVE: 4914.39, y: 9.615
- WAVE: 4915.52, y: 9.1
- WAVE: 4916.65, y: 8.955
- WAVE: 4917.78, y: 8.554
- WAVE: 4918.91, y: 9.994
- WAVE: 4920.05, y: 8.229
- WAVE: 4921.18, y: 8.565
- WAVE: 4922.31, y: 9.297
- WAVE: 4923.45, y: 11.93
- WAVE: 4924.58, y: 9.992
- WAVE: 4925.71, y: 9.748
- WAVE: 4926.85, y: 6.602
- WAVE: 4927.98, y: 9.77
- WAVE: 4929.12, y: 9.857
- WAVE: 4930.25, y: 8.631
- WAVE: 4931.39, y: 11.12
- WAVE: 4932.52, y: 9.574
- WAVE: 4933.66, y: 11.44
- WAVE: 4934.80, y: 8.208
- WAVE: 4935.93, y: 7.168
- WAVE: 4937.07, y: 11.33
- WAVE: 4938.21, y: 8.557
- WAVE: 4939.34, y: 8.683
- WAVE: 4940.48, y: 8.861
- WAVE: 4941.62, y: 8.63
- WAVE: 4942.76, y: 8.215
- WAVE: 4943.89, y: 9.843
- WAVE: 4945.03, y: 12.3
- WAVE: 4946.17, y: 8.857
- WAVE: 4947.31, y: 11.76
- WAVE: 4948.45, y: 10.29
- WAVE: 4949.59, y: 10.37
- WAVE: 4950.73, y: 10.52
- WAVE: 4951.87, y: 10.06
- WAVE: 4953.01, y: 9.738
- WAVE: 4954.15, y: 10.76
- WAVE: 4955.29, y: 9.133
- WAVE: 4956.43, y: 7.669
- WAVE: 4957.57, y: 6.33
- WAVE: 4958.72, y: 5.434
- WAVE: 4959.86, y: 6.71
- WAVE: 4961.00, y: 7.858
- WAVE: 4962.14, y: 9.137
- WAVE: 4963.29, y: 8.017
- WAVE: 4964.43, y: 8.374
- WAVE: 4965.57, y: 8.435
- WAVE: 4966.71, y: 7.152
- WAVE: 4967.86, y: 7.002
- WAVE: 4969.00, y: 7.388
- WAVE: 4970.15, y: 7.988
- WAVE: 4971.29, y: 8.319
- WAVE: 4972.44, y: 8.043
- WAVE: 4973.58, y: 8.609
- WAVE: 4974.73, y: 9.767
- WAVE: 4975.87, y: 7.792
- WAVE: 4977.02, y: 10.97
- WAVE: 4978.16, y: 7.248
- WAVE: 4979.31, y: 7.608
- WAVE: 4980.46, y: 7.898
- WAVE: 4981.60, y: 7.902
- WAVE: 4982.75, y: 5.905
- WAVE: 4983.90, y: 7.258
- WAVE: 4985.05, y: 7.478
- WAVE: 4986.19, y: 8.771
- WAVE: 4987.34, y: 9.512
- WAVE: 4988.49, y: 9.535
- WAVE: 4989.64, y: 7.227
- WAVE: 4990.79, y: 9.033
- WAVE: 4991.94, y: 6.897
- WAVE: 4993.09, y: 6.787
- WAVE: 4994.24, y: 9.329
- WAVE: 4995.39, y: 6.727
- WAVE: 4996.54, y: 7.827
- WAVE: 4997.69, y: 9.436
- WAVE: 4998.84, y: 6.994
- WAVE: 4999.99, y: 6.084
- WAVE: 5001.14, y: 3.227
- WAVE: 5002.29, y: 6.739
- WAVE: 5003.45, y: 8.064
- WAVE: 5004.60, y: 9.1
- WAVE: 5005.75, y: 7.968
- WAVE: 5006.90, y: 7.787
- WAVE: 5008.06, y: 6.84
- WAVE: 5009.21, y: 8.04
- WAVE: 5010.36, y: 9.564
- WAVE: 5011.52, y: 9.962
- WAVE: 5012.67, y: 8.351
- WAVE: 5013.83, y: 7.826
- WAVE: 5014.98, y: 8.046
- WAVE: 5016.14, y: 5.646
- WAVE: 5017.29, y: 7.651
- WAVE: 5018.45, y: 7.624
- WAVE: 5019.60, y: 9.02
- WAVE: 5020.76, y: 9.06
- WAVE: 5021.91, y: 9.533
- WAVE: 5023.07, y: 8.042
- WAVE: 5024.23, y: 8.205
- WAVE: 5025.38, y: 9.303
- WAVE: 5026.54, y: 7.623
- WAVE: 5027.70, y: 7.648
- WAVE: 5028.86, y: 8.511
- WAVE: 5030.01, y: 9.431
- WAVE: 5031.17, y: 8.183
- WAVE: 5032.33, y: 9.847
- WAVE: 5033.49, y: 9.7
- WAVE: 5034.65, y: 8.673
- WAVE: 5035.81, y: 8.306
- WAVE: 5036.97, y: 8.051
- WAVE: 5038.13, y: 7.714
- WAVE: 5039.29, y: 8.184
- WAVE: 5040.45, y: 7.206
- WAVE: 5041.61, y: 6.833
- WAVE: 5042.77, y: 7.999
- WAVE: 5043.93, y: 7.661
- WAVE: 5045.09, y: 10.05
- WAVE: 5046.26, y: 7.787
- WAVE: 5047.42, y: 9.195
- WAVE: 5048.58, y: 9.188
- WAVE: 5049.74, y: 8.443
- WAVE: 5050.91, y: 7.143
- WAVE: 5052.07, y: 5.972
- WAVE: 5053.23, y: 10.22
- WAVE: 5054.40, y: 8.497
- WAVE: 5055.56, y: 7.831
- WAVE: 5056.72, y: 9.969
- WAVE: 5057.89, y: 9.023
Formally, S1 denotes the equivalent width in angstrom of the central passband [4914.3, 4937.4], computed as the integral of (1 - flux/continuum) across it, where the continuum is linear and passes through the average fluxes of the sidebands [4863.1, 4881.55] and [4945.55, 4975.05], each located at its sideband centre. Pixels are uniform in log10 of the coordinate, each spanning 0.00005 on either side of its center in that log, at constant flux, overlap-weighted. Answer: -2.1 angstrom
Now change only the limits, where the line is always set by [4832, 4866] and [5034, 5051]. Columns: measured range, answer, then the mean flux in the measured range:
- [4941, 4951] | -1.9 angstrom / 10.1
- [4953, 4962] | 0.6 angstrom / 7.9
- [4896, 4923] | -3.4 angstrom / 9.6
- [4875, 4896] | 0.2 angstrom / 8.53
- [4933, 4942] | -0.7 angstrom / 9.12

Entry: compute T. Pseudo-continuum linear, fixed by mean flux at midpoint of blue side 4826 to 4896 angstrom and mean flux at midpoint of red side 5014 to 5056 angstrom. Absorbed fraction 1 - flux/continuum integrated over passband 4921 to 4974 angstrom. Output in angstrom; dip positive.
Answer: -3.9 angstrom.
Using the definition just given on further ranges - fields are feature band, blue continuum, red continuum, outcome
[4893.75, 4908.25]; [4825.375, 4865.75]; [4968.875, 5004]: -3.0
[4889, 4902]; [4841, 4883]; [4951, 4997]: -0.8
